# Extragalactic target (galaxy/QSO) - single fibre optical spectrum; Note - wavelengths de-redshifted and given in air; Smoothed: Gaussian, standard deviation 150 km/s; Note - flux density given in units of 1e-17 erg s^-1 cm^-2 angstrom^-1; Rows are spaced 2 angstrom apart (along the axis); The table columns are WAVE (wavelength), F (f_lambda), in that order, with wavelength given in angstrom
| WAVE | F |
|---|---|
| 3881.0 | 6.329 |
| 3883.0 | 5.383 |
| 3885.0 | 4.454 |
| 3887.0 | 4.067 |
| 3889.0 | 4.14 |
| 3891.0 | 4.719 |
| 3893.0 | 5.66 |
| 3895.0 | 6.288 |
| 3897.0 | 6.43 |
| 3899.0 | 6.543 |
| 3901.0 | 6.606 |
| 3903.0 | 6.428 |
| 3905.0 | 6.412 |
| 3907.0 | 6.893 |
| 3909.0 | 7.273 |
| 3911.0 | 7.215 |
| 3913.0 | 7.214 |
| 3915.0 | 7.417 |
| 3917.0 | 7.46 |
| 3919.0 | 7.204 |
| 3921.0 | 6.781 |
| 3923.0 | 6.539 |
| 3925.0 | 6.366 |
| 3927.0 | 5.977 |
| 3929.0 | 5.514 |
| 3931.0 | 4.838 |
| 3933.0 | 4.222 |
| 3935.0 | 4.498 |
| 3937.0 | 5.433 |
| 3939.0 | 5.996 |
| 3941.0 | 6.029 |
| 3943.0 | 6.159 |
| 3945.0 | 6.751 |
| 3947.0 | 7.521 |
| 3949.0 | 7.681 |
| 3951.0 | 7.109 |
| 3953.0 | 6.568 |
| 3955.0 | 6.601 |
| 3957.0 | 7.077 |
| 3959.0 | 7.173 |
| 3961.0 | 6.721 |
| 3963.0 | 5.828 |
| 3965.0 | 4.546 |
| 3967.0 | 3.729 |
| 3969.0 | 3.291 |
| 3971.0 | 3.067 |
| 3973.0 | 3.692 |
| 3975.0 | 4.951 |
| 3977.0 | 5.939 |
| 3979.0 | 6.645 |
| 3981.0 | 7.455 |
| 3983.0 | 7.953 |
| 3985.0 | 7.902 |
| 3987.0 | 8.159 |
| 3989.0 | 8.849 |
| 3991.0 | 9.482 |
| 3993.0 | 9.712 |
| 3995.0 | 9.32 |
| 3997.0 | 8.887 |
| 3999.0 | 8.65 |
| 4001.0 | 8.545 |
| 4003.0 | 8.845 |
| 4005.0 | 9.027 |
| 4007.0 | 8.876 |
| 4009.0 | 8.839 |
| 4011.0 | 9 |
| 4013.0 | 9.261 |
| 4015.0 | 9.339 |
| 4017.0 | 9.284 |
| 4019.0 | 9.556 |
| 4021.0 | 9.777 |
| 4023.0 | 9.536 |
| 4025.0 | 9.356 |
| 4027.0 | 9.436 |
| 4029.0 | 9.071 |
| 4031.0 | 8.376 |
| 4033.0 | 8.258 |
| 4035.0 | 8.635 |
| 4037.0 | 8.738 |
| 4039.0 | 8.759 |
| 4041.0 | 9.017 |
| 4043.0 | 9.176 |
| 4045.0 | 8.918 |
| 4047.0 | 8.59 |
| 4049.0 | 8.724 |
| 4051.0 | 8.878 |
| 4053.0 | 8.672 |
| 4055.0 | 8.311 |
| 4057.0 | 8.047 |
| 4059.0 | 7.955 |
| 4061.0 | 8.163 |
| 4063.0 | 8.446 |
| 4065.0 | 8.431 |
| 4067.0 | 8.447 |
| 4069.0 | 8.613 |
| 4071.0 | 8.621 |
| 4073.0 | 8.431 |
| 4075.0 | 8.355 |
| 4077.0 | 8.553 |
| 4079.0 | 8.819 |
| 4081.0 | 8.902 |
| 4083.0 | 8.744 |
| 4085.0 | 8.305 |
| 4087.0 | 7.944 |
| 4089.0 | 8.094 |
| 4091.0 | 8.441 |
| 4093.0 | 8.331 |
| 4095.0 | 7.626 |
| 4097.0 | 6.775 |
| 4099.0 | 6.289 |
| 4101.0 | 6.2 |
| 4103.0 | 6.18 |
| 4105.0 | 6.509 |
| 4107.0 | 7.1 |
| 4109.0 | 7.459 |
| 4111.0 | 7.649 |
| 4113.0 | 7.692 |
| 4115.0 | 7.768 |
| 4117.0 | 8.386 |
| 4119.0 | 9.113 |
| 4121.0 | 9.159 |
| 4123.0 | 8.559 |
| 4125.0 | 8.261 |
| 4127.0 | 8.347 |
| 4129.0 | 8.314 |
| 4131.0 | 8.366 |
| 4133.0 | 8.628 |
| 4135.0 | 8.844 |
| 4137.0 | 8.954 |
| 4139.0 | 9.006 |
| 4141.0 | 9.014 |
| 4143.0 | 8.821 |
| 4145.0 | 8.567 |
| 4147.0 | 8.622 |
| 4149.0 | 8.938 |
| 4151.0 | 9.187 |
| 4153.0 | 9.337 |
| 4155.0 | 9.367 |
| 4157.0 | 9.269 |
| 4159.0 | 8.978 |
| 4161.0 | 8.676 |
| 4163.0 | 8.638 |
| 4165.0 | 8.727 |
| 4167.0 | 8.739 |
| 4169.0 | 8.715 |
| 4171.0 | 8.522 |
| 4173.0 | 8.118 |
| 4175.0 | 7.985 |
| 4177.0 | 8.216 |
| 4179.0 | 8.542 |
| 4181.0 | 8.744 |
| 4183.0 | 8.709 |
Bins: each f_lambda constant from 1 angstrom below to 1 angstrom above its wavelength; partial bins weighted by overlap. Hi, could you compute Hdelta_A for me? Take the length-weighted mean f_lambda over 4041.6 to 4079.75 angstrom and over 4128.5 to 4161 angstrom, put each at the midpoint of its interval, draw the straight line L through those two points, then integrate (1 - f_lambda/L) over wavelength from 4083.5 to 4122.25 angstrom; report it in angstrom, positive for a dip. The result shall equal 4.7 angstrom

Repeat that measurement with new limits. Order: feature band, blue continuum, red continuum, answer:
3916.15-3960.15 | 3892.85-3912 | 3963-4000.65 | 2.36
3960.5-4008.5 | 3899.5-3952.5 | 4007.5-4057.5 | 4.76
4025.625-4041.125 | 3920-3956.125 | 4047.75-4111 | -2.90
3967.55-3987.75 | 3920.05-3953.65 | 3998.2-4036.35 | 4.82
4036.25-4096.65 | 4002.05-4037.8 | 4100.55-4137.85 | 0.59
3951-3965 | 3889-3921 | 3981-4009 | 2.32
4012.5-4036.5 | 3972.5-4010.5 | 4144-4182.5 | -2.82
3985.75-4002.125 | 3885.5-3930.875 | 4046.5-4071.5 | -3.10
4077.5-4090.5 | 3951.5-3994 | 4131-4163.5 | -0.73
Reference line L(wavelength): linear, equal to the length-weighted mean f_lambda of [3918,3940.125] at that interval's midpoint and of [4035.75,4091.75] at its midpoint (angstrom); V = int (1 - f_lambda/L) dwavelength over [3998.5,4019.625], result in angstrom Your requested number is -4.6 angstrom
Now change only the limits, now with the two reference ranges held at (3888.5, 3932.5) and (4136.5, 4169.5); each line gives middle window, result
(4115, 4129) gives 0.1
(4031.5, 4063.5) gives -3.2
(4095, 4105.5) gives 2.3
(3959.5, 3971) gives 3.6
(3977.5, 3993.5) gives -2.2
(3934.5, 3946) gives 1.4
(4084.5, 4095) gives 0.1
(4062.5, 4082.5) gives -1.2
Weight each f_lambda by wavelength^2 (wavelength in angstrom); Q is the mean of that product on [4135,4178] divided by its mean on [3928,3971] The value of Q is 1.68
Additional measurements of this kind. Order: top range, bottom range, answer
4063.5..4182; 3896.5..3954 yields 1.43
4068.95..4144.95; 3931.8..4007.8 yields 1.28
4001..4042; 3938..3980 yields 1.59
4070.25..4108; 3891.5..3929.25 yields 1.28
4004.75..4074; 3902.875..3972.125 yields 1.51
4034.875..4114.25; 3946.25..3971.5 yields 1.45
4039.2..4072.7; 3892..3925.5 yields 1.36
